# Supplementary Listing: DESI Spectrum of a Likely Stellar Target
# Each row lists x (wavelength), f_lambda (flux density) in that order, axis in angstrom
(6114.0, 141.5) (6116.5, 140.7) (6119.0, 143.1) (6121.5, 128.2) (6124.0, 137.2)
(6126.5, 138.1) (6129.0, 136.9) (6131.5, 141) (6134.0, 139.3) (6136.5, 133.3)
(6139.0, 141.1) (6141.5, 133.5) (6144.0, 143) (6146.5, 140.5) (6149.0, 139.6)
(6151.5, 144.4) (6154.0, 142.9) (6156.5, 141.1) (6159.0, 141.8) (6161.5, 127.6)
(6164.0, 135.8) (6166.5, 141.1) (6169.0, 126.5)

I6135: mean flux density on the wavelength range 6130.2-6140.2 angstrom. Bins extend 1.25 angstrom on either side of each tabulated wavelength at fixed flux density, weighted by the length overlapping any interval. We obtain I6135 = 139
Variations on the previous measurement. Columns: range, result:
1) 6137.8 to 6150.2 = 140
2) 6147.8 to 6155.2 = 142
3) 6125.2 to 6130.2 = 138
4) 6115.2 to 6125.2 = 137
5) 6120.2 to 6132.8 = 136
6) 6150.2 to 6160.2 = 143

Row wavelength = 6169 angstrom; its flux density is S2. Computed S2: 126.5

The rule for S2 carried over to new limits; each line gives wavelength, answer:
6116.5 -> 140.7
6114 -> 141.5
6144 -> 143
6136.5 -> 133.3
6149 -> 139.6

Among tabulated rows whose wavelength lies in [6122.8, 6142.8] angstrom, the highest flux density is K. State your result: 141.1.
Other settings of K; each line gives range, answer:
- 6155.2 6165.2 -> 141.8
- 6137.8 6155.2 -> 144.4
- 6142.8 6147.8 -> 143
